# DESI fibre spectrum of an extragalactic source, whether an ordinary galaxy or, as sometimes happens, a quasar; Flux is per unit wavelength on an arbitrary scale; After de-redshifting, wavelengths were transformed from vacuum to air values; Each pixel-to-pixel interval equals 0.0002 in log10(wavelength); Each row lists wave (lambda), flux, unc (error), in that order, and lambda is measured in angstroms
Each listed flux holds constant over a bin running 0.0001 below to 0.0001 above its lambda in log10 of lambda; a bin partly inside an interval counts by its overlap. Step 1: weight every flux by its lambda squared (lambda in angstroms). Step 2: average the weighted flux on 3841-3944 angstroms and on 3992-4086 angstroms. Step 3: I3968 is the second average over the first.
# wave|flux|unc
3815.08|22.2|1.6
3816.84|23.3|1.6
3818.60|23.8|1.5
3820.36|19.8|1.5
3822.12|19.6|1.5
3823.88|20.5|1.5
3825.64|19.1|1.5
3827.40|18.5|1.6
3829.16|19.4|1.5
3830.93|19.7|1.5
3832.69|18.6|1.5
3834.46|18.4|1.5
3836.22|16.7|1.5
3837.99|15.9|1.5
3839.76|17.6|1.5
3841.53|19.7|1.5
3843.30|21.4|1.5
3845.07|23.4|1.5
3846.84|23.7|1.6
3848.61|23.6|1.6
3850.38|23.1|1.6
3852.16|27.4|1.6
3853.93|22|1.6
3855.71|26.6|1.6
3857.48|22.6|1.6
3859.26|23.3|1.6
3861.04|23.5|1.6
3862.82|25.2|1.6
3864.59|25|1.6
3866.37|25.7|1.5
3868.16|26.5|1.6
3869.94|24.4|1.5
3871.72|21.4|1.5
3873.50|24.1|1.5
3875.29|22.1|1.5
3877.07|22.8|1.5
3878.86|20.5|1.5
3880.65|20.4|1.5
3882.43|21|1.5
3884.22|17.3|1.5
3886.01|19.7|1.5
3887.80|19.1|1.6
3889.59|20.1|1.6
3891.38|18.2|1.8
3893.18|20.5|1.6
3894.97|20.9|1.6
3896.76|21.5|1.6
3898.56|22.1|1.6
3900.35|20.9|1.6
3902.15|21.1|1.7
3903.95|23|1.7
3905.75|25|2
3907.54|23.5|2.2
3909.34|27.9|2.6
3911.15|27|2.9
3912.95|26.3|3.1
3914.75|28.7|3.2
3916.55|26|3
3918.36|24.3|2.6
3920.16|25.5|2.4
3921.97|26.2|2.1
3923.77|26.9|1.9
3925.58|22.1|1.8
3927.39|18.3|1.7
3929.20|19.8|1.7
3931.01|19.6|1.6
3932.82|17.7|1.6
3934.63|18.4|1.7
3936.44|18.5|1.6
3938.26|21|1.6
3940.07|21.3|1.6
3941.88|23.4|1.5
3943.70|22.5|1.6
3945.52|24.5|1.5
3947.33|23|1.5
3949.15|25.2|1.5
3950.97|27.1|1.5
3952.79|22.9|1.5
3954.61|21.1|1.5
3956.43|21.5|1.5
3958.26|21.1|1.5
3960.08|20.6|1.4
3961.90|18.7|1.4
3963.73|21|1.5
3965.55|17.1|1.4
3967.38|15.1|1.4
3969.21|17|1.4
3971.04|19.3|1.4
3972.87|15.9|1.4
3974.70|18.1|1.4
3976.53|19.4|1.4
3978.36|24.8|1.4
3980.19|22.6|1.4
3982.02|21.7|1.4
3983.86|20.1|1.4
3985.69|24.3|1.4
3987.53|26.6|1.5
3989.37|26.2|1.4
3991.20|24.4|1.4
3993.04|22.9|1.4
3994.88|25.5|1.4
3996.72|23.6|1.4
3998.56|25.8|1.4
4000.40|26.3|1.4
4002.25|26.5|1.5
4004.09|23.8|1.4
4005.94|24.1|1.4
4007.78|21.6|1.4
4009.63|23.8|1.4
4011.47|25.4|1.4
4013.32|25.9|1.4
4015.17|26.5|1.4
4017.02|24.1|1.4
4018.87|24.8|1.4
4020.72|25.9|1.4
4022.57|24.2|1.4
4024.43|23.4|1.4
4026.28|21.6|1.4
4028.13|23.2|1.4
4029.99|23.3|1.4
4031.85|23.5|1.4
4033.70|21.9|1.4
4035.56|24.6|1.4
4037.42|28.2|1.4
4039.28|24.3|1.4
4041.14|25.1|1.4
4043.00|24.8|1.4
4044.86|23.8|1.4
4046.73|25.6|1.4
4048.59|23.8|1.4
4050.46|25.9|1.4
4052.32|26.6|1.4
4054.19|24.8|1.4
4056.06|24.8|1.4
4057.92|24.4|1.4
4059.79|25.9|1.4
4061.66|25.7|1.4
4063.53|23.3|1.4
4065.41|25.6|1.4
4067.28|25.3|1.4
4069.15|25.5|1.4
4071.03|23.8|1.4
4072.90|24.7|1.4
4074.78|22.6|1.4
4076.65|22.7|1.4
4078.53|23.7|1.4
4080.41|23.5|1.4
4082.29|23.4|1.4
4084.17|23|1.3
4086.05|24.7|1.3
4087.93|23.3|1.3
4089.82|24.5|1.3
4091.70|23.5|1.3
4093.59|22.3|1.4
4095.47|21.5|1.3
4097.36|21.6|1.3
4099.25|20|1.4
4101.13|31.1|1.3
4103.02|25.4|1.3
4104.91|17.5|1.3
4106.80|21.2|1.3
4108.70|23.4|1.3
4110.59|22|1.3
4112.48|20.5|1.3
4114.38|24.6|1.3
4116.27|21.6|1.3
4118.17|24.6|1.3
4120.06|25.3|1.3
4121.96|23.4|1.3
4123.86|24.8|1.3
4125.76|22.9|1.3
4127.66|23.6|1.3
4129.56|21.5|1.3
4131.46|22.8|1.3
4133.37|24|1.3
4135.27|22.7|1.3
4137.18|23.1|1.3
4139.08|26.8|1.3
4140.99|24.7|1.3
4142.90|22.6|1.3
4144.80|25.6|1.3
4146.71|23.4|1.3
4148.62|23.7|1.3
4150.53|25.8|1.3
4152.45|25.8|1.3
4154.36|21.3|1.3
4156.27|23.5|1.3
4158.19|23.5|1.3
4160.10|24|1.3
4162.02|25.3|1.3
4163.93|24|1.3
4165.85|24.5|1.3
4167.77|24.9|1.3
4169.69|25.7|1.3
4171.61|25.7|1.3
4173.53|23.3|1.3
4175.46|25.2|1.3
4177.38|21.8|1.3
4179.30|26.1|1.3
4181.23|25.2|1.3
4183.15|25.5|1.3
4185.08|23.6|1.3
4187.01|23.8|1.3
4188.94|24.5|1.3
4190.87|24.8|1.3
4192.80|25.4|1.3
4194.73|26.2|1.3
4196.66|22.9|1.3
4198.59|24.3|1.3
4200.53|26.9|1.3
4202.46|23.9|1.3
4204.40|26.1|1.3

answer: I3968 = 1.2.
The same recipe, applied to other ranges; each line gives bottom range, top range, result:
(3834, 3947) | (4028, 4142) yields 1.18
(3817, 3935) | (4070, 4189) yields 1.22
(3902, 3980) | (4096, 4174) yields 1.19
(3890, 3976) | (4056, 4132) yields 1.17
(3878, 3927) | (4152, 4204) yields 1.23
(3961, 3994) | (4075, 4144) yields 1.19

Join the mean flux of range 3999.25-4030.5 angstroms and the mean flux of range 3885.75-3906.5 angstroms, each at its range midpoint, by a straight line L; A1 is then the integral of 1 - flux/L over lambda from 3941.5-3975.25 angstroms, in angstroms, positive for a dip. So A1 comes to 2.9 angstroms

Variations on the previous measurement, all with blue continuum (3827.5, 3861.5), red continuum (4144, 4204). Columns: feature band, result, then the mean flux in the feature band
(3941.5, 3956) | -0.9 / 23.6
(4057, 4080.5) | -0.9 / 24.4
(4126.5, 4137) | 0.5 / 22.9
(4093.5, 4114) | 1.2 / 22.5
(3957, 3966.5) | 1.1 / 19.7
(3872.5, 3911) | 0.3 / 21.6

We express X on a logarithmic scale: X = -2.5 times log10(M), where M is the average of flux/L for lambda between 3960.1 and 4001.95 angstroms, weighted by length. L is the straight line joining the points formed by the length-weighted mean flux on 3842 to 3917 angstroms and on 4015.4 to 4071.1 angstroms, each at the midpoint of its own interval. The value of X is 0.11 mag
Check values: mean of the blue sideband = 23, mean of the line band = 21.7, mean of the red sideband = 24.6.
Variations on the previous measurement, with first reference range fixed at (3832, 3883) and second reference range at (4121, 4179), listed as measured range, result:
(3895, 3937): -0.018 mag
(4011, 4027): -0.063 mag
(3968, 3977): 0.280 mag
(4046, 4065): -0.072 mag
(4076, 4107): 0.024 mag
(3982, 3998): -0.046 mag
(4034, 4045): -0.075 mag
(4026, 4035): 0.022 mag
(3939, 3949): -0.013 mag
